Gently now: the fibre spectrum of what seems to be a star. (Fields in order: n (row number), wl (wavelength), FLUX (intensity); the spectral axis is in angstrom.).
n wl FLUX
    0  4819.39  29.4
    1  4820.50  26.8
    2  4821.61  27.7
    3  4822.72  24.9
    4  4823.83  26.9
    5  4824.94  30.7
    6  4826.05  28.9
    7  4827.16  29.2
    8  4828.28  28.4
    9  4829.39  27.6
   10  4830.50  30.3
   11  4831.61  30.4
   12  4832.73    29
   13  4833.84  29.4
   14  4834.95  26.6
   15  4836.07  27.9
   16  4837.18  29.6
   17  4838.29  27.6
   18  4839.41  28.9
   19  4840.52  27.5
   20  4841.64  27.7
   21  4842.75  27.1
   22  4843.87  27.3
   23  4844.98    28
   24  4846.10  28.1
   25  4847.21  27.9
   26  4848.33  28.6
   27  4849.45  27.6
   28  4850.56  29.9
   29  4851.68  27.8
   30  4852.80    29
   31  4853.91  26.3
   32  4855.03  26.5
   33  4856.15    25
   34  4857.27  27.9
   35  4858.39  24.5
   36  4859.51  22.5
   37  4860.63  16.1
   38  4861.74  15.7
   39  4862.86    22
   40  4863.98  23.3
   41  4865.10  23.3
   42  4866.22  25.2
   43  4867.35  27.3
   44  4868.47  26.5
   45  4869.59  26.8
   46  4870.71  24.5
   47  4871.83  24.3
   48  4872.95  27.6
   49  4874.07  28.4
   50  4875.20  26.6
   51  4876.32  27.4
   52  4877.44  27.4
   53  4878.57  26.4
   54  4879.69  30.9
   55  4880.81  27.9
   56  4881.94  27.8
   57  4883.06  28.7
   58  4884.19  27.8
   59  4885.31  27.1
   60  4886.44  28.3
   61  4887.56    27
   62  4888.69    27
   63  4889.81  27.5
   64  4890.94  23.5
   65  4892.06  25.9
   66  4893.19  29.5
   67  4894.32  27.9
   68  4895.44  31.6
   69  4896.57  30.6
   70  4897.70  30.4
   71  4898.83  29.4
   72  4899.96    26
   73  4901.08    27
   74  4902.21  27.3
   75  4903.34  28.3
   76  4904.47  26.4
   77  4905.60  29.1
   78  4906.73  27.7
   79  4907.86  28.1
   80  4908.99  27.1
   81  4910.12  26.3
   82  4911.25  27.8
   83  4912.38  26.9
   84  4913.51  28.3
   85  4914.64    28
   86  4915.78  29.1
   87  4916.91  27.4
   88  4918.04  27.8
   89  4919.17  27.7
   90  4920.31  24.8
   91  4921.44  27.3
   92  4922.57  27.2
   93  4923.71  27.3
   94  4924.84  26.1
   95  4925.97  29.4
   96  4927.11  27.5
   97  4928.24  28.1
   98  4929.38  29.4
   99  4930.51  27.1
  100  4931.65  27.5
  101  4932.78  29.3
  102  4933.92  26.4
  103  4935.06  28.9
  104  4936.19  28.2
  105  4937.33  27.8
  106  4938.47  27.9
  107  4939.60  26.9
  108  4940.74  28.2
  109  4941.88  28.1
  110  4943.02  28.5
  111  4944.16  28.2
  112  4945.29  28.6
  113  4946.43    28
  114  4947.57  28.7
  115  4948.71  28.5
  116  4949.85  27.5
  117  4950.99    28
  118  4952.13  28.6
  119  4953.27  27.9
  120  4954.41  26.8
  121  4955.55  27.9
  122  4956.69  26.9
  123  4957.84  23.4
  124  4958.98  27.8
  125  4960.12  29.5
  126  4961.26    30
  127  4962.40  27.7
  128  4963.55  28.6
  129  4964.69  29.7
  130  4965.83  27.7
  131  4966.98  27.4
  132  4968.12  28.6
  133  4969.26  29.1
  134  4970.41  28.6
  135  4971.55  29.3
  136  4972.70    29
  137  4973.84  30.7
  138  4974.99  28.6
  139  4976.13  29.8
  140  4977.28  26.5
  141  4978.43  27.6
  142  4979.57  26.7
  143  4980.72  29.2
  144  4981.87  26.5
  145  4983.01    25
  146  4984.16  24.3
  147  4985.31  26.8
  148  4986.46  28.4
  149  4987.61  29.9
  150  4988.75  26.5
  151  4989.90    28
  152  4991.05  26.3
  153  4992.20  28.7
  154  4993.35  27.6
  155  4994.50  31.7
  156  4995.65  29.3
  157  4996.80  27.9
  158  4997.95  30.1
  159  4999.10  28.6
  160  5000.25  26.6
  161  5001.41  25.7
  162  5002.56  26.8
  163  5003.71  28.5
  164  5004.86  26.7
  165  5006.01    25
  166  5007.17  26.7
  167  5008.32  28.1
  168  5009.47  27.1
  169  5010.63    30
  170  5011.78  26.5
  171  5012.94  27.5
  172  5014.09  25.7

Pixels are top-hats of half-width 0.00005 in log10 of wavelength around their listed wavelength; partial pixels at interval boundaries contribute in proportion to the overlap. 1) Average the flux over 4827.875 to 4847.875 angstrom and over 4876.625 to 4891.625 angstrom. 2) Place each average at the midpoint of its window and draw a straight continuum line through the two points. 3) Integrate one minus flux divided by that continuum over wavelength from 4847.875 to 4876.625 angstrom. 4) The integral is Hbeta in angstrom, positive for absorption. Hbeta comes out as 2.6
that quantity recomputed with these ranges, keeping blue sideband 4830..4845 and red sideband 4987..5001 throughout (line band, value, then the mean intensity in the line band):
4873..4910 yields 0.70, 27.9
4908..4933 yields 0.70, 27.6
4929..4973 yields 0.46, 28.1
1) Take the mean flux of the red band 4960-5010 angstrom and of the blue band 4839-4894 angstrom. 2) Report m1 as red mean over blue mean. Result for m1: 1.06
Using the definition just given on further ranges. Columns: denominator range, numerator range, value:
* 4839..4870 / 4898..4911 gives 1.07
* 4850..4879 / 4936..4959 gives 1.10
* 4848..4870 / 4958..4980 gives 1.14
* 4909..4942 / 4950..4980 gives 1.02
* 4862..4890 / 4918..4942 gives 1.04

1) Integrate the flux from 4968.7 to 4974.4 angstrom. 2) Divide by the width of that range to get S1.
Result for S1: 29.3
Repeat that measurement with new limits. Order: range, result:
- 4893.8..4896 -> 29.9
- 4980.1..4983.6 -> 26.9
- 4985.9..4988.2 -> 29.2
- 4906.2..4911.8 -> 27.4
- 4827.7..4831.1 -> 28.8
